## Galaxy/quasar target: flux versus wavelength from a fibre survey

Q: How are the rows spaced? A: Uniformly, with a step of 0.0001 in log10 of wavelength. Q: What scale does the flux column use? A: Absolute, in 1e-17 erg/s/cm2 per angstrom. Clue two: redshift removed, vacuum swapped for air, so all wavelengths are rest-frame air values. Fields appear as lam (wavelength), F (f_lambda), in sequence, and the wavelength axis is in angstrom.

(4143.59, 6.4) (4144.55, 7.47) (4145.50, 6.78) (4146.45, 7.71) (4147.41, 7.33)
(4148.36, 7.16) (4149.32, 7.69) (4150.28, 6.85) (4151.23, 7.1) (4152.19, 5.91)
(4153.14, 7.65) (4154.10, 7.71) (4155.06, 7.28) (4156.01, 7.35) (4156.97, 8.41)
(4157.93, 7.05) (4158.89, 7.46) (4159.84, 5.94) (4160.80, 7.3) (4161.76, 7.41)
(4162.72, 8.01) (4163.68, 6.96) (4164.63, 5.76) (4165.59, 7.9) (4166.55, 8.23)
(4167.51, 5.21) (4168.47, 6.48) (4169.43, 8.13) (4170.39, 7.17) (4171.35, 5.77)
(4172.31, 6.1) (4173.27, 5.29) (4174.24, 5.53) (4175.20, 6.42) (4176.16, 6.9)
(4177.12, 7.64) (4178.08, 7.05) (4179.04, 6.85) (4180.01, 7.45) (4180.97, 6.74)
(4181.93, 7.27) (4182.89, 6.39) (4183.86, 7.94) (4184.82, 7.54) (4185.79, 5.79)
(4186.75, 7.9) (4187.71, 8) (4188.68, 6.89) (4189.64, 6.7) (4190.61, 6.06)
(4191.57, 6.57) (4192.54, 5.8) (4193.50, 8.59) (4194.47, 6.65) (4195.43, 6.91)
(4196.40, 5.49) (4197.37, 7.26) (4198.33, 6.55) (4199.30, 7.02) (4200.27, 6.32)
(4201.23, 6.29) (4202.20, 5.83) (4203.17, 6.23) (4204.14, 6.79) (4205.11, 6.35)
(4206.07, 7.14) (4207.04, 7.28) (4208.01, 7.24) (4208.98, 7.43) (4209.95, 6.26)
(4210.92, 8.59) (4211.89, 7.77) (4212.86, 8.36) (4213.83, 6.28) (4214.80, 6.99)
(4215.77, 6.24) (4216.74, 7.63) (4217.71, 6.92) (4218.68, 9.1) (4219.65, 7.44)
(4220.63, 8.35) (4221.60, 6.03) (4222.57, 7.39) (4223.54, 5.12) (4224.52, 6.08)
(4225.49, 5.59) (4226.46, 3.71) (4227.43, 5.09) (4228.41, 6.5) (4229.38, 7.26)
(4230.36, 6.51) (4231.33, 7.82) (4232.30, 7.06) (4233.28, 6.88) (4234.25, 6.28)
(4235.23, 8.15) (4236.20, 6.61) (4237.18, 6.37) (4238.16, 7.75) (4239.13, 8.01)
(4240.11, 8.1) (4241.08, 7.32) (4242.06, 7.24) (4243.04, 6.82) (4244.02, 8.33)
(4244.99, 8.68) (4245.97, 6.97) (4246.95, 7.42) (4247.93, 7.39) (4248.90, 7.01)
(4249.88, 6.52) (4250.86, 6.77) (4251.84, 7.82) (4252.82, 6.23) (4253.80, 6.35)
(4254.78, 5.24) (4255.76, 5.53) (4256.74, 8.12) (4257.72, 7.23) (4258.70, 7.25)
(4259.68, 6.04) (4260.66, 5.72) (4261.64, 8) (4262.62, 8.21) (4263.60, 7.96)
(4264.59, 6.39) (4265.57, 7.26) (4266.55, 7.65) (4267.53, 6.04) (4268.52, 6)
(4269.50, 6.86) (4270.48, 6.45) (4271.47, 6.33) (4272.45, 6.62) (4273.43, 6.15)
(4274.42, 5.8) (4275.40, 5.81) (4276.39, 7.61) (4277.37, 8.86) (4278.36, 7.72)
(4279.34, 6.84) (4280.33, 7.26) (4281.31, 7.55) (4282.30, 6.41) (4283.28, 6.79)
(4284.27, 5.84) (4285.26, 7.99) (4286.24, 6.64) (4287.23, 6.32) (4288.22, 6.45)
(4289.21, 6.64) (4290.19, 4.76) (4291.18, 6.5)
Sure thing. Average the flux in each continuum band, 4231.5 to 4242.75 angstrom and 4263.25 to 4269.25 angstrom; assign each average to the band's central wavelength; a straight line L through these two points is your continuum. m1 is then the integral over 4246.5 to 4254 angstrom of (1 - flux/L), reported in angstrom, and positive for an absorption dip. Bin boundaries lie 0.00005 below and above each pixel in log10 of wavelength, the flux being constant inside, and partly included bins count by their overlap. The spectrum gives 0.12 angstrom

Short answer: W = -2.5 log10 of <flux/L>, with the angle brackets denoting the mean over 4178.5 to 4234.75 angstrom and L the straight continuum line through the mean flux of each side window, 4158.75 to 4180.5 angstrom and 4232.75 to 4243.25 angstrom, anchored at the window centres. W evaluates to 0.03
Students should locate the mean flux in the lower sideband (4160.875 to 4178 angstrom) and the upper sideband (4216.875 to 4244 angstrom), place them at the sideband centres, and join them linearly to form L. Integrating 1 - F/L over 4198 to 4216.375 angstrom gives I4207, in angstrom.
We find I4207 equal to -0.1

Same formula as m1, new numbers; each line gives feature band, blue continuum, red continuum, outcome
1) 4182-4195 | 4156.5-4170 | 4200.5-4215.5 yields 0.11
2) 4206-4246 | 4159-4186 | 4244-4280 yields -0.96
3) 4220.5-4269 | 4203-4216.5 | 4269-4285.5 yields 0.69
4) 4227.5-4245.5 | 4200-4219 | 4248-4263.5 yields -0.87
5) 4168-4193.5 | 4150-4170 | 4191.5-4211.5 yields 0.57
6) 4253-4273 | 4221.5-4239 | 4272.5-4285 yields 0.04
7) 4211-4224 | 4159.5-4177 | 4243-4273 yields -0.77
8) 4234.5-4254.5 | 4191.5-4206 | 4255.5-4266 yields -0.85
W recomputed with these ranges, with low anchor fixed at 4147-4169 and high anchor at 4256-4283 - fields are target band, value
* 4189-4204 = 0.082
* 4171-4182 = 0.086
